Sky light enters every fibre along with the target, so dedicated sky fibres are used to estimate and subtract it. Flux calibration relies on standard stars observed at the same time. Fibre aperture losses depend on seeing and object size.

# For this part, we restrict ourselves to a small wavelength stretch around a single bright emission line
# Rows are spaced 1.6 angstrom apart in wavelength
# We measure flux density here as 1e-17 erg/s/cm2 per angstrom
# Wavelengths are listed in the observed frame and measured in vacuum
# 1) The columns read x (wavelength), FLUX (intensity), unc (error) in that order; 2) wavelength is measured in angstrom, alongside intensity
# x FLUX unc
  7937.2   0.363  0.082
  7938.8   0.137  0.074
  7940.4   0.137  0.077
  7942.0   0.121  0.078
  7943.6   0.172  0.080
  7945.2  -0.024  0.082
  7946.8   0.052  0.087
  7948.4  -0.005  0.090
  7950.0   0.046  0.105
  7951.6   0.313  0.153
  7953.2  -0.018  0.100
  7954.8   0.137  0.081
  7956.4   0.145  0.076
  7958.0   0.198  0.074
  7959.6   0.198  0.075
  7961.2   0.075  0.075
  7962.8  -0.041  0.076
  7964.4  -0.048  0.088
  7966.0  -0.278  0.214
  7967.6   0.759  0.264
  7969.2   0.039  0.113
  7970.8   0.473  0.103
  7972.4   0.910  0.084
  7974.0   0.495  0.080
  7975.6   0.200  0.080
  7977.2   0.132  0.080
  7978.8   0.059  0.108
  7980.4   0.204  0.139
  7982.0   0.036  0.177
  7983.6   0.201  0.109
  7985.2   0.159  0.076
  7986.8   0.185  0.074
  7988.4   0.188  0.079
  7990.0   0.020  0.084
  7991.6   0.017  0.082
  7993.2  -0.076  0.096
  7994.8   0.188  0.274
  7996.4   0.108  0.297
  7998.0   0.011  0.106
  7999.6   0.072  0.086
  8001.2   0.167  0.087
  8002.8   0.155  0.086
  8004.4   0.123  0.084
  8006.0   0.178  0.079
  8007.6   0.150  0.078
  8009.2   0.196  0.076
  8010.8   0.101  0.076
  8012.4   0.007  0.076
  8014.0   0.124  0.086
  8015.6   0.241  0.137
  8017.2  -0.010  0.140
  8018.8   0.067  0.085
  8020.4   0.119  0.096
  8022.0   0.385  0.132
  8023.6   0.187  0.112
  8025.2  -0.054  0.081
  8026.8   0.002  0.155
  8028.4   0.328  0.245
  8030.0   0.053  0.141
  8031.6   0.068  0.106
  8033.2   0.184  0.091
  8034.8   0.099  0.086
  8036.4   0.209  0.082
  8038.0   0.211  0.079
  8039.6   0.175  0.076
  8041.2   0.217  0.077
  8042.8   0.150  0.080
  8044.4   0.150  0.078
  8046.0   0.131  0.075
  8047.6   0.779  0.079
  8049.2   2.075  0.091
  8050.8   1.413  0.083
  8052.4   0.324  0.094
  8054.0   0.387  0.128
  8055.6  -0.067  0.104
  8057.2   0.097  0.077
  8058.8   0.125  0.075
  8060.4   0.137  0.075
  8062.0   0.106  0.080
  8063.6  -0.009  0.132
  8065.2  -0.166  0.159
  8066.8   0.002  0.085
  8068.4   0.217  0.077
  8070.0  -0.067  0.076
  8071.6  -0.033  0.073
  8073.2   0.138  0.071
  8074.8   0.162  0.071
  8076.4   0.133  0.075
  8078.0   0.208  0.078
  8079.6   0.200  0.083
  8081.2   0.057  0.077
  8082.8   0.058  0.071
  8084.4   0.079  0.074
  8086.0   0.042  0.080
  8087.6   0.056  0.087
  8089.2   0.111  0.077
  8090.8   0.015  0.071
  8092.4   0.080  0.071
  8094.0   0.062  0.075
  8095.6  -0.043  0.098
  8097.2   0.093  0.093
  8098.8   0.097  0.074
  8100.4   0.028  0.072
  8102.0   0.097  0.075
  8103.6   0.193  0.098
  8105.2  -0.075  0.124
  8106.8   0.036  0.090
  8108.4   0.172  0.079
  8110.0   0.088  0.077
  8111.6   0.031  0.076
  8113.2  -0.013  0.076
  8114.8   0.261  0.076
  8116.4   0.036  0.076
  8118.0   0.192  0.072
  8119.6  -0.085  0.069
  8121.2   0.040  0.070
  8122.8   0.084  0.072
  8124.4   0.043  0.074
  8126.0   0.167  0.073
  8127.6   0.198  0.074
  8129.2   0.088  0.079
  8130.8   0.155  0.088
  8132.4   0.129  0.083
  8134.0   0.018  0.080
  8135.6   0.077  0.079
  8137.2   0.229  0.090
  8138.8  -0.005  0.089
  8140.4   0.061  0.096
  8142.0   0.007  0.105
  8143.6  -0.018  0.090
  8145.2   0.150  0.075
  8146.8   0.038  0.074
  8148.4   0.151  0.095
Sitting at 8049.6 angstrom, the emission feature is [O III]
